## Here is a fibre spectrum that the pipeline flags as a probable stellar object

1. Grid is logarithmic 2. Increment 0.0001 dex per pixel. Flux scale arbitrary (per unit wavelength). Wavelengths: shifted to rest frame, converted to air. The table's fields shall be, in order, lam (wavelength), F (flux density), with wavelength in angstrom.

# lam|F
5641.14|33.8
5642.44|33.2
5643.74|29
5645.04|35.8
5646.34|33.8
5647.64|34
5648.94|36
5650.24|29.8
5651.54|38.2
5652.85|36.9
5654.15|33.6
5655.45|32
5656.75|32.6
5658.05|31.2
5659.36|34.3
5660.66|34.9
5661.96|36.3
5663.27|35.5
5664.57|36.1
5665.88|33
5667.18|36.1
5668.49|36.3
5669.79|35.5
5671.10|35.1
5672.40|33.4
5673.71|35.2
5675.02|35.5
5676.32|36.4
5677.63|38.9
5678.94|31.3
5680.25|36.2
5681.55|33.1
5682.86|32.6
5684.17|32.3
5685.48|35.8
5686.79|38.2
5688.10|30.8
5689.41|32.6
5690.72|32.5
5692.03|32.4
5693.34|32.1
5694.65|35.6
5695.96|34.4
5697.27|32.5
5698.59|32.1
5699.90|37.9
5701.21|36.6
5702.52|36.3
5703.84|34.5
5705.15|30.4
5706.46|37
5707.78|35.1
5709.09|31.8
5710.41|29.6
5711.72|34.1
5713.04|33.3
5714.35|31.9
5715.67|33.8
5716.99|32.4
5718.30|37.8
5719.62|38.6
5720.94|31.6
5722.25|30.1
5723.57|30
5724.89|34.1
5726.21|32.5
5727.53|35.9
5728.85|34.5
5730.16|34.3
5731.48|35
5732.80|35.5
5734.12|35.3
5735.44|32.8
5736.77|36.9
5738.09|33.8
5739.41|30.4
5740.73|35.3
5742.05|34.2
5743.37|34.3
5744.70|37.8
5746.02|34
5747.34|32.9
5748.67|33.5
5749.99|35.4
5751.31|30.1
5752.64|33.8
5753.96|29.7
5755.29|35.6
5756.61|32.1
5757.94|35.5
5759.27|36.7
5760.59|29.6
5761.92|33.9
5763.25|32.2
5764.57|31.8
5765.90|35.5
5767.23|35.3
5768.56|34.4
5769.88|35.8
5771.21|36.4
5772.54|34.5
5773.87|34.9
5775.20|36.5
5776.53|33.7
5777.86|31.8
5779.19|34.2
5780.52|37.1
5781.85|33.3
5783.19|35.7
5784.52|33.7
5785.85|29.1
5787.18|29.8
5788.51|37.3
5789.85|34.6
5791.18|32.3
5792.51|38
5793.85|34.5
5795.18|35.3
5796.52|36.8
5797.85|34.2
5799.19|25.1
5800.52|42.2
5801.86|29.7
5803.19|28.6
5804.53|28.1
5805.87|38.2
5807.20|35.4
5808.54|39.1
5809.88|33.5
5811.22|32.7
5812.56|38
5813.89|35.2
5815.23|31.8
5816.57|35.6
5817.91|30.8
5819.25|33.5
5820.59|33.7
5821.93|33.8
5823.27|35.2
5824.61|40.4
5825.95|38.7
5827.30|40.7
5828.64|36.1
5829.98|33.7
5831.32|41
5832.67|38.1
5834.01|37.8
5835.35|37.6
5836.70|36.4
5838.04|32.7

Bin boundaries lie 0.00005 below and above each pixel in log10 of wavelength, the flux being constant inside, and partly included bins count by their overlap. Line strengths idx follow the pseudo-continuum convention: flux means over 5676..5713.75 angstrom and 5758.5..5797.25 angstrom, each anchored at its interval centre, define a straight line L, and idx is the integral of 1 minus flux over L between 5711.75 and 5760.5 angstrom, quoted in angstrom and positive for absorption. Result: 0.38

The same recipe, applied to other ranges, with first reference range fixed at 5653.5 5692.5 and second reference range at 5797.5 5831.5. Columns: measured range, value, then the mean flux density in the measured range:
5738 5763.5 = 0.7 angstrom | 33.6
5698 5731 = 0.6 angstrom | 33.9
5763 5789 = 0.3 angstrom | 34.2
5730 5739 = -0.1 angstrom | 34.7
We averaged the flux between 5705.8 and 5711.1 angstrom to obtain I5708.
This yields 33.4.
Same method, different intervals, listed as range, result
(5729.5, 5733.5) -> 35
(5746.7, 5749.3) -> 33.1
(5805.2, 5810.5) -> 36.6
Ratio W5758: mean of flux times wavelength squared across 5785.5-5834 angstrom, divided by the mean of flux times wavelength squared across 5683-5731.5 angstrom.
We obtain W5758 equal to 1.07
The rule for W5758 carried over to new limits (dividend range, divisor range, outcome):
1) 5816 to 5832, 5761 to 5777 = 1.07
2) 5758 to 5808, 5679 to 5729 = 1.04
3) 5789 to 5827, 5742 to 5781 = 1.03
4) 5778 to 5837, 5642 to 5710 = 1.07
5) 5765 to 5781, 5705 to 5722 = 1.06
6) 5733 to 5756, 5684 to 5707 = 1.01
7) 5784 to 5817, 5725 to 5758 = 1.02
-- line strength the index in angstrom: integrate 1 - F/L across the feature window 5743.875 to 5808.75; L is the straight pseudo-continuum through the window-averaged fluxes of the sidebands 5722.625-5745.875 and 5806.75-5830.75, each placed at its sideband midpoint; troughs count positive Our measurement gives 1.6 angstrom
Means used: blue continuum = 34.2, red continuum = 35.5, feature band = 34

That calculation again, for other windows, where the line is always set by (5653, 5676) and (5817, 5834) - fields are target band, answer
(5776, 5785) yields 0.41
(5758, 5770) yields 0.60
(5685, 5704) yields 0.36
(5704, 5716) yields 0.70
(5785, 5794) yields 0.59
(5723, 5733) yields 0.38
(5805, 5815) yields 0.14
